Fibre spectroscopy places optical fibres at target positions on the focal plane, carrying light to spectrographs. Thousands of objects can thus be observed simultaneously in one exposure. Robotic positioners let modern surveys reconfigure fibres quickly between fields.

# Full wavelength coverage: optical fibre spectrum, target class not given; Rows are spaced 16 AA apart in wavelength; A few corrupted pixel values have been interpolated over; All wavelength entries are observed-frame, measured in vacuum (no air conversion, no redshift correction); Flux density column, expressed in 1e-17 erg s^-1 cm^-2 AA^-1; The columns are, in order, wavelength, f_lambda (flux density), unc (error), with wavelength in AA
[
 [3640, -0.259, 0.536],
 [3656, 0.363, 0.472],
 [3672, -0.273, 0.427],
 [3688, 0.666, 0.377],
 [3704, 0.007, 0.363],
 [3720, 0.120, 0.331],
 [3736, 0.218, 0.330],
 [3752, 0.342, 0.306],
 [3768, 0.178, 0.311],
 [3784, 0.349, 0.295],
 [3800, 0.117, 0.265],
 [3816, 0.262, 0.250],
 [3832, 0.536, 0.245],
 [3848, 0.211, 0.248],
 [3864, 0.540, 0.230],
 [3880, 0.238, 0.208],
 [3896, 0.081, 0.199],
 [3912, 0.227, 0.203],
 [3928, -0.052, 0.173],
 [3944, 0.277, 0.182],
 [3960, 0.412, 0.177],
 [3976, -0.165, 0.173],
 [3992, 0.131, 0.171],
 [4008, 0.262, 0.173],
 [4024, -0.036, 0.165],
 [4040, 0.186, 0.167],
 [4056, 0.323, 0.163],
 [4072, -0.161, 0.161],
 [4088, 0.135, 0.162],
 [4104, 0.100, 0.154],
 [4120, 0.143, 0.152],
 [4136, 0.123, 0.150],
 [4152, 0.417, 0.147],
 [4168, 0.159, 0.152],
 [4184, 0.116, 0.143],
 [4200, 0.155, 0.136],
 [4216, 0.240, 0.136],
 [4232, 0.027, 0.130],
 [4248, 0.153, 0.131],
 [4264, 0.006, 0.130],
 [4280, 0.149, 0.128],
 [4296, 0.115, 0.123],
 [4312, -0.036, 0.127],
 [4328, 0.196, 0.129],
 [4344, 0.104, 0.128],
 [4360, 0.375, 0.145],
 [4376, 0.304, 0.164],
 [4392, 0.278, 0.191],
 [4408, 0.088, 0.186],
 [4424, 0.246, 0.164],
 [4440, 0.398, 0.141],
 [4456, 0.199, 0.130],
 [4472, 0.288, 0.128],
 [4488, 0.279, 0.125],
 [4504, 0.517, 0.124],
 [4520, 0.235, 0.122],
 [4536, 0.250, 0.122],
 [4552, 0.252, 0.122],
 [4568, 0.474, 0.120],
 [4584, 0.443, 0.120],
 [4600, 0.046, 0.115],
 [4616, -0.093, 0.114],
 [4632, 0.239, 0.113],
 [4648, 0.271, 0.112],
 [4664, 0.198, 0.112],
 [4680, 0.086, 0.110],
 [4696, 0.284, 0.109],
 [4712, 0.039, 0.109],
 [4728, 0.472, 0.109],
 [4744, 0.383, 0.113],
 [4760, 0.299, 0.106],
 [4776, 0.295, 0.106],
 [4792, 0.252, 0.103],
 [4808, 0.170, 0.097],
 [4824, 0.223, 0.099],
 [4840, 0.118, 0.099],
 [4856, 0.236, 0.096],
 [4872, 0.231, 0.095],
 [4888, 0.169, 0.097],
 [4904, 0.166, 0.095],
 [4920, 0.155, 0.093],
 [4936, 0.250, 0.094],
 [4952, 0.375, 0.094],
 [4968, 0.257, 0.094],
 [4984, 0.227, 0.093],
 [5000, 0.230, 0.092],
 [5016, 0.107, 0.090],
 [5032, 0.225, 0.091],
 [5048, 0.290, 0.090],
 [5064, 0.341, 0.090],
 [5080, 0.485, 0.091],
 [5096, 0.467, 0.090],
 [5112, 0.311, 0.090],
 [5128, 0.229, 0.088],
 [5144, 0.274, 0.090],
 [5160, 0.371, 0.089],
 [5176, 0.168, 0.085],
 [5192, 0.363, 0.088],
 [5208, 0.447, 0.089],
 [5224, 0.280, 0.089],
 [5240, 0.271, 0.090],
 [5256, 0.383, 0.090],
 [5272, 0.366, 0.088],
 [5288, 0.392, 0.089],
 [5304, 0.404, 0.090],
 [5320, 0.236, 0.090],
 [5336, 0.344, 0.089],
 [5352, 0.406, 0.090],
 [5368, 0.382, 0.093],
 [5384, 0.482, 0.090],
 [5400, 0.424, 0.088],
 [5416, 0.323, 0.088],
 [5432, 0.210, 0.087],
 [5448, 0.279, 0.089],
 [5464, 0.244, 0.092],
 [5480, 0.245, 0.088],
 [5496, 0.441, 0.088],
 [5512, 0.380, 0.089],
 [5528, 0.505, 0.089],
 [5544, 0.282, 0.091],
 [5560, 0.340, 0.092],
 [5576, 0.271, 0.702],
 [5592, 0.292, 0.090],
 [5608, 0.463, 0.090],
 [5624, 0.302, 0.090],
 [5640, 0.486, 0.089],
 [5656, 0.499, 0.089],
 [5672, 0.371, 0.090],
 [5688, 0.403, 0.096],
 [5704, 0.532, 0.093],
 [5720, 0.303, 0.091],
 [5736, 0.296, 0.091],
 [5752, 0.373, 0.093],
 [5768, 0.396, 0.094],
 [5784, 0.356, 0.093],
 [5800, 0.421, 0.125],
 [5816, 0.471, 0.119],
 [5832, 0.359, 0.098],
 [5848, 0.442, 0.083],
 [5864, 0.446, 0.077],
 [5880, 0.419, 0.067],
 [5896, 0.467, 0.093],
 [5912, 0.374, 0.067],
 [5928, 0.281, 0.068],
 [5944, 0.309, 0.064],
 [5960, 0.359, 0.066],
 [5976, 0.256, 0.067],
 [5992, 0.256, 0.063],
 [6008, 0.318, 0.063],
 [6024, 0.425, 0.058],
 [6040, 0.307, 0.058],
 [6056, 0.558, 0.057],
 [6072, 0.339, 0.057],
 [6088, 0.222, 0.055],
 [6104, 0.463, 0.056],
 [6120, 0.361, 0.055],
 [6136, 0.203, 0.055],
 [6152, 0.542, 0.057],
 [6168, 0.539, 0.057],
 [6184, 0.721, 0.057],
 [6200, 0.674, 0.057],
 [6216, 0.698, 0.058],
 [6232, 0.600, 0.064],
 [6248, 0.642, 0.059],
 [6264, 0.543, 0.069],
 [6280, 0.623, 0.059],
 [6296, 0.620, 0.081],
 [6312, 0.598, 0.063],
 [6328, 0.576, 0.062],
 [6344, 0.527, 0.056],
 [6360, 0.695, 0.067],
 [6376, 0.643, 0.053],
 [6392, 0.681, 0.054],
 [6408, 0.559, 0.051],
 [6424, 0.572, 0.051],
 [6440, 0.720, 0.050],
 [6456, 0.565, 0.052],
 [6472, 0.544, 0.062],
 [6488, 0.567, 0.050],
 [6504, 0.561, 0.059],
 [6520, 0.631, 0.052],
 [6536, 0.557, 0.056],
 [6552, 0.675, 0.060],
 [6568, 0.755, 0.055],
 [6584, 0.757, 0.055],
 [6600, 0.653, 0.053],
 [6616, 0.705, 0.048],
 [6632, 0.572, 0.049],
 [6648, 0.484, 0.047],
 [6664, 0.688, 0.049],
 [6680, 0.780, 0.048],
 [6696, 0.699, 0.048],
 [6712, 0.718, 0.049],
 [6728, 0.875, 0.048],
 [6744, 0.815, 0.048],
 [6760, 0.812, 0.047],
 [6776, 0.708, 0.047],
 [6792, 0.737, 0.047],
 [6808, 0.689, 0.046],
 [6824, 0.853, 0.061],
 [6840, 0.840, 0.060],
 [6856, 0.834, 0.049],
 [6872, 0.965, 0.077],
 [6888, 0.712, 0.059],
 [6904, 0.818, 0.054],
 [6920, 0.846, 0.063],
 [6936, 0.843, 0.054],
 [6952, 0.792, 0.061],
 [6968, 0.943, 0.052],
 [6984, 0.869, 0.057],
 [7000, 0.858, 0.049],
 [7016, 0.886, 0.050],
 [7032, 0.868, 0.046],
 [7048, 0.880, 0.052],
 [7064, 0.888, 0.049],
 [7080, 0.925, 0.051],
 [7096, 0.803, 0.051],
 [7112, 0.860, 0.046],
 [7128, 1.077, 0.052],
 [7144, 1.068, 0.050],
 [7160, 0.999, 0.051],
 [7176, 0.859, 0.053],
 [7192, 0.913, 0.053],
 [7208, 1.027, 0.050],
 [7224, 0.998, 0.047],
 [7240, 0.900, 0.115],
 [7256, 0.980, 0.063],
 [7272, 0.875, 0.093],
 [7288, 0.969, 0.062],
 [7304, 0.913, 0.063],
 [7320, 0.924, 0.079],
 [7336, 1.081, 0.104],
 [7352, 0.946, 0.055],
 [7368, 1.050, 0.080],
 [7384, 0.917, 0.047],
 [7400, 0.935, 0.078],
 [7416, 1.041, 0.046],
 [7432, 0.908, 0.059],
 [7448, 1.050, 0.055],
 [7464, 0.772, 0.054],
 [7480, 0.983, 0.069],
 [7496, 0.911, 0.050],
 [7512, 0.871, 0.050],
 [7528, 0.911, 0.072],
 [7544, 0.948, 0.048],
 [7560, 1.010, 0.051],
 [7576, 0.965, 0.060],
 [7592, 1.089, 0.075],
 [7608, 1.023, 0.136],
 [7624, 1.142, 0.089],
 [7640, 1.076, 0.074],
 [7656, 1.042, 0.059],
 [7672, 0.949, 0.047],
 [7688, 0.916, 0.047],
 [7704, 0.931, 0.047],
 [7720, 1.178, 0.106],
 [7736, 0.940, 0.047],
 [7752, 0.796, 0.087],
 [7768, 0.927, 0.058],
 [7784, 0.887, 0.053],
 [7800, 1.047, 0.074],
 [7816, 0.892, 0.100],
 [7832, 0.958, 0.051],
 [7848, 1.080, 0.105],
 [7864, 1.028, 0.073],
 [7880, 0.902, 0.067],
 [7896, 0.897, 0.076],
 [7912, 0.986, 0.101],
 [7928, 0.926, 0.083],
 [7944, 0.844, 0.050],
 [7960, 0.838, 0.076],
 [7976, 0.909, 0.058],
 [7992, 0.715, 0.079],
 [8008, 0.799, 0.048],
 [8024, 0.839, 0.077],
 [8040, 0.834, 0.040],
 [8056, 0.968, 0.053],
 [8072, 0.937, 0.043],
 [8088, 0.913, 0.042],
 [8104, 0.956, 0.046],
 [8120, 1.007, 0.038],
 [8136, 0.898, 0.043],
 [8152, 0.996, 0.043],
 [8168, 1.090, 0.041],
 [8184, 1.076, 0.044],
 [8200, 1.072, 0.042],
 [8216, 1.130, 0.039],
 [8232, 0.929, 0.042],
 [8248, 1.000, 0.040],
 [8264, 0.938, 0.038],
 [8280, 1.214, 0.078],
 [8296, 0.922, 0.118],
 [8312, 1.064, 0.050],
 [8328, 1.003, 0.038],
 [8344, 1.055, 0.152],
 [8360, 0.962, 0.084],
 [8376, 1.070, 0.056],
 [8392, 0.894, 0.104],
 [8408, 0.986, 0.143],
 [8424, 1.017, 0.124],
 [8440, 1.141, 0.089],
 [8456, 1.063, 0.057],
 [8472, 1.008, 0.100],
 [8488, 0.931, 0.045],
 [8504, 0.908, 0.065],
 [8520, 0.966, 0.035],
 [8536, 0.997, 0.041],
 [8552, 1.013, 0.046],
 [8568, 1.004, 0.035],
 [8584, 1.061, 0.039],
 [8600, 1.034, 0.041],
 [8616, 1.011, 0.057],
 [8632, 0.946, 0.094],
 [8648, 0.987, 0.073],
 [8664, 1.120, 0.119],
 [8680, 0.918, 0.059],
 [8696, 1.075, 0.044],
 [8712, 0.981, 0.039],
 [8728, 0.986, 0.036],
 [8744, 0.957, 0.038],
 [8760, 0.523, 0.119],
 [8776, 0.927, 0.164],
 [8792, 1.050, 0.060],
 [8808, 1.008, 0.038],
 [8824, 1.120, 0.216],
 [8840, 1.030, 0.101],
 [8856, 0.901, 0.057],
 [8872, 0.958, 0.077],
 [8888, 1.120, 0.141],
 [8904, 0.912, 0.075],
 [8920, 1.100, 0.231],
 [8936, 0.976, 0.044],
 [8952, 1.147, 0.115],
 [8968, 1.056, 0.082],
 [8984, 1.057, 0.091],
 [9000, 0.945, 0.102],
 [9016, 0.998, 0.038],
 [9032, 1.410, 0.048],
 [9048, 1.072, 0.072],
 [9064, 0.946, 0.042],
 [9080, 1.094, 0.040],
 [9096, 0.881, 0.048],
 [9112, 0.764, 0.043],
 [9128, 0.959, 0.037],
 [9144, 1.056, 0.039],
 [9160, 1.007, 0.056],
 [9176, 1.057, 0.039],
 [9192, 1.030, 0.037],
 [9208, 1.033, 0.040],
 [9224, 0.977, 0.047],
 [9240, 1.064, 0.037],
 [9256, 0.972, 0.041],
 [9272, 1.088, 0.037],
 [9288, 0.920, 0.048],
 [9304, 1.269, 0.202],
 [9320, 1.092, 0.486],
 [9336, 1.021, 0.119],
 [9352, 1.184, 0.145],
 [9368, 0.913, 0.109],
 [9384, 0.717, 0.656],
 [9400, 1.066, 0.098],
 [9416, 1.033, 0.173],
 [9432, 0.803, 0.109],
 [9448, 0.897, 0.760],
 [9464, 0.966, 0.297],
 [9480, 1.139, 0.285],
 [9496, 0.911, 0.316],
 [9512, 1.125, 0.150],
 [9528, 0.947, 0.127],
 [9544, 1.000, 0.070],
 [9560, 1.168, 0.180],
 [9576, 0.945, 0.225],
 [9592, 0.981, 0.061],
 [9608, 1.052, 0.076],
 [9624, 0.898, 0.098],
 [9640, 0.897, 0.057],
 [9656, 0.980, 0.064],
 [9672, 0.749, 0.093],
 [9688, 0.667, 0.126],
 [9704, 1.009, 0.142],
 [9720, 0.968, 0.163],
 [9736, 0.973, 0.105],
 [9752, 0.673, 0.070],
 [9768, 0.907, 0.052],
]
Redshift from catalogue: 0.545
